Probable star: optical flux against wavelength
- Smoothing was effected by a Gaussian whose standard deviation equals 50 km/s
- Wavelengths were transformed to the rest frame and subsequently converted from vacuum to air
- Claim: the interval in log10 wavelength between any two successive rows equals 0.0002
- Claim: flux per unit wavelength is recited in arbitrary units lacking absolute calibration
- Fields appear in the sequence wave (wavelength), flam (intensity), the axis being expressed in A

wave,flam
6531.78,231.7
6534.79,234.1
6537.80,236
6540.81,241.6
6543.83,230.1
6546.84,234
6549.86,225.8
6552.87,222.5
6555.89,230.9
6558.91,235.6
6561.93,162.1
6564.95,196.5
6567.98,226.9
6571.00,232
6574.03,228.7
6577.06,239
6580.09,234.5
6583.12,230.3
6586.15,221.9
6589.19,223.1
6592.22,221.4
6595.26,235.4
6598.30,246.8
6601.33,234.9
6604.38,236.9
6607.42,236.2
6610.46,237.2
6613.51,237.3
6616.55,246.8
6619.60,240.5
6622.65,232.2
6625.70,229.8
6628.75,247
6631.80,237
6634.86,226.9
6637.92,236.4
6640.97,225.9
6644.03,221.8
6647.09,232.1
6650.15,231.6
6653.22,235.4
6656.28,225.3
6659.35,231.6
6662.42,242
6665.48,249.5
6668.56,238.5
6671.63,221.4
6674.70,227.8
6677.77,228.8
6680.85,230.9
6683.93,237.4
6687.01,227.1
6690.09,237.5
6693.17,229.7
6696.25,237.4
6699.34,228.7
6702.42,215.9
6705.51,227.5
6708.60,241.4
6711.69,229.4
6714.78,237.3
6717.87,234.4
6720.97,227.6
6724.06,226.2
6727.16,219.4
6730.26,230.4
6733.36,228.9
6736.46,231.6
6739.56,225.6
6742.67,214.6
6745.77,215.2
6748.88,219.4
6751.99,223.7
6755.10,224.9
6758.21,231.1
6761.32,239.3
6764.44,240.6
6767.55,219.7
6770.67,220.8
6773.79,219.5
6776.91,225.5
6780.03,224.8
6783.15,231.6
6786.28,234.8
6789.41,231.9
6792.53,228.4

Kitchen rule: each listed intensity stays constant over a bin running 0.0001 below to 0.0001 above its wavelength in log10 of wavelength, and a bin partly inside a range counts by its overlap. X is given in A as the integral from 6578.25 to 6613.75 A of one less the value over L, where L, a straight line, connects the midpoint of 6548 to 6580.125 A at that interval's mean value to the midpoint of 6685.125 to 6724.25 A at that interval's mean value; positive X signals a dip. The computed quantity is -1.55 A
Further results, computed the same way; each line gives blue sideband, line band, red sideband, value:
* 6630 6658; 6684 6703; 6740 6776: -0.24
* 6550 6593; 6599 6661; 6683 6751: -2.72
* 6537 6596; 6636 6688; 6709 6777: -1.36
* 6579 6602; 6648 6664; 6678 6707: -0.19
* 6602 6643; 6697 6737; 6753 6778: 0.21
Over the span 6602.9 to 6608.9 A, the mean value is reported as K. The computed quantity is 237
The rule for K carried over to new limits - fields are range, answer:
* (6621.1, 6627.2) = 231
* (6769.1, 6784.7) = 224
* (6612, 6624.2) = 239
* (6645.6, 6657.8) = 231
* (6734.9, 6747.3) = 222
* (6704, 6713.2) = 233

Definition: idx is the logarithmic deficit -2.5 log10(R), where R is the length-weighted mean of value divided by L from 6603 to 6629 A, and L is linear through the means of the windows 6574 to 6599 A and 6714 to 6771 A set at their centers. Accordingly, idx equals -0.04 mag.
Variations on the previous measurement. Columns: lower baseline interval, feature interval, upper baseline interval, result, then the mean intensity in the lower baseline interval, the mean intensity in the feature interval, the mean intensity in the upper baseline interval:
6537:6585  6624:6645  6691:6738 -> -0.02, 225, 232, 230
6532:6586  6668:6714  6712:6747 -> -0.02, 226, 231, 227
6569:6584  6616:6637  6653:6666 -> -0.01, 233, 237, 236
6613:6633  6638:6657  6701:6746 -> 0.03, 239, 229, 227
